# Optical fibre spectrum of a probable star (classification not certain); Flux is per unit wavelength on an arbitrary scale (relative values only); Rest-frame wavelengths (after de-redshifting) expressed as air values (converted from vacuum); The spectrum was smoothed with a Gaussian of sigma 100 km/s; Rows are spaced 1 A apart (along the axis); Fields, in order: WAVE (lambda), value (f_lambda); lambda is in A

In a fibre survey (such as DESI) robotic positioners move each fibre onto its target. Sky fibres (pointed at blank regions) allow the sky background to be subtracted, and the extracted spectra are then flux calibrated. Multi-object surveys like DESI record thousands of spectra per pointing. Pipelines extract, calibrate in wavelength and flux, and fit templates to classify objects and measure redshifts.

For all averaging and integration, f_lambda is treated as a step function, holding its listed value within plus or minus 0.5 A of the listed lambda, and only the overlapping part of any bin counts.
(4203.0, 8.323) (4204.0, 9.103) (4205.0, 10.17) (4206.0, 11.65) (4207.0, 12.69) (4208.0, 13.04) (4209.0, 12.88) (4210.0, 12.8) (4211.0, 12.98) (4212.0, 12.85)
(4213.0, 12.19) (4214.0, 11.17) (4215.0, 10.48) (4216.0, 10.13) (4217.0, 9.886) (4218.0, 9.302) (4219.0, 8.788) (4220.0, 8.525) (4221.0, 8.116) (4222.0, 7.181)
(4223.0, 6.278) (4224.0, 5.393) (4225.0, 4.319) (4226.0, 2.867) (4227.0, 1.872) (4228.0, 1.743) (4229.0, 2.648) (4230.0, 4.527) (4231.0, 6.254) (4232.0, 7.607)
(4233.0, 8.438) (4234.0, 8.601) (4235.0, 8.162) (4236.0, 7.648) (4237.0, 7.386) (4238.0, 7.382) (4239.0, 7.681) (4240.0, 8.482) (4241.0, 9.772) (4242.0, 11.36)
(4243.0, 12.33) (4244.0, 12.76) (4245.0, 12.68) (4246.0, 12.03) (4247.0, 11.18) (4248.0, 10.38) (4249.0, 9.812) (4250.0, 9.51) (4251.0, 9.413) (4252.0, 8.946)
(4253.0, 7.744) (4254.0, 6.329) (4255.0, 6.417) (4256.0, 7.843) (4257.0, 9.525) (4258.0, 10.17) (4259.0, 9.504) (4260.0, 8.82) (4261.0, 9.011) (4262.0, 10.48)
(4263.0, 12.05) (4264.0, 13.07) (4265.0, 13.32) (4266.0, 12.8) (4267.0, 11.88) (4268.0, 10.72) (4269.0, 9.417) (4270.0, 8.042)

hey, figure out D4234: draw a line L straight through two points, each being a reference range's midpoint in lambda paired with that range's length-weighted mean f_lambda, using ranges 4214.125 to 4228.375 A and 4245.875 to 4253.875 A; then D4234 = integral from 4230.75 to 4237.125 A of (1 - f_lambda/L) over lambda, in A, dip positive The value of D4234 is 0.2 A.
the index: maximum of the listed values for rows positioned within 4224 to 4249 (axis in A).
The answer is 12.76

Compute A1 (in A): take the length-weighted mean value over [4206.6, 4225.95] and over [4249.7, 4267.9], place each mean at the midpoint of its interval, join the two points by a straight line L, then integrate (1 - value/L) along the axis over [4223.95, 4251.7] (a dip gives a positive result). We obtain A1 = 5.2 A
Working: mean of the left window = 9.77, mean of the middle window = 7.99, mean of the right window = 9.85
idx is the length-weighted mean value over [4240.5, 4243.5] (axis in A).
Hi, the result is 11.2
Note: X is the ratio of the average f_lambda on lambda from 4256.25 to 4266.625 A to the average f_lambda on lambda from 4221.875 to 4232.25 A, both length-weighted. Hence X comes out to 2.4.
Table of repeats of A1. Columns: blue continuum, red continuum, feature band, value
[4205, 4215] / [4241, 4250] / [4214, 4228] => 5.7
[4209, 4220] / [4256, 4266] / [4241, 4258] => 1.3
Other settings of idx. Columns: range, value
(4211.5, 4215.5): 11.7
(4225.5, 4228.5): 2.16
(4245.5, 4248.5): 11.2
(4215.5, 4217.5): 10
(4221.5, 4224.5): 6.28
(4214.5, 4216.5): 10.3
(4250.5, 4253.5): 8.7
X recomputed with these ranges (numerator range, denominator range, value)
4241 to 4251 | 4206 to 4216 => 0.92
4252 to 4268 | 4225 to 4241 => 1.61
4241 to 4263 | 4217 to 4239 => 1.53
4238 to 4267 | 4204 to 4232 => 1.18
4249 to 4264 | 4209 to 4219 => 0.81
